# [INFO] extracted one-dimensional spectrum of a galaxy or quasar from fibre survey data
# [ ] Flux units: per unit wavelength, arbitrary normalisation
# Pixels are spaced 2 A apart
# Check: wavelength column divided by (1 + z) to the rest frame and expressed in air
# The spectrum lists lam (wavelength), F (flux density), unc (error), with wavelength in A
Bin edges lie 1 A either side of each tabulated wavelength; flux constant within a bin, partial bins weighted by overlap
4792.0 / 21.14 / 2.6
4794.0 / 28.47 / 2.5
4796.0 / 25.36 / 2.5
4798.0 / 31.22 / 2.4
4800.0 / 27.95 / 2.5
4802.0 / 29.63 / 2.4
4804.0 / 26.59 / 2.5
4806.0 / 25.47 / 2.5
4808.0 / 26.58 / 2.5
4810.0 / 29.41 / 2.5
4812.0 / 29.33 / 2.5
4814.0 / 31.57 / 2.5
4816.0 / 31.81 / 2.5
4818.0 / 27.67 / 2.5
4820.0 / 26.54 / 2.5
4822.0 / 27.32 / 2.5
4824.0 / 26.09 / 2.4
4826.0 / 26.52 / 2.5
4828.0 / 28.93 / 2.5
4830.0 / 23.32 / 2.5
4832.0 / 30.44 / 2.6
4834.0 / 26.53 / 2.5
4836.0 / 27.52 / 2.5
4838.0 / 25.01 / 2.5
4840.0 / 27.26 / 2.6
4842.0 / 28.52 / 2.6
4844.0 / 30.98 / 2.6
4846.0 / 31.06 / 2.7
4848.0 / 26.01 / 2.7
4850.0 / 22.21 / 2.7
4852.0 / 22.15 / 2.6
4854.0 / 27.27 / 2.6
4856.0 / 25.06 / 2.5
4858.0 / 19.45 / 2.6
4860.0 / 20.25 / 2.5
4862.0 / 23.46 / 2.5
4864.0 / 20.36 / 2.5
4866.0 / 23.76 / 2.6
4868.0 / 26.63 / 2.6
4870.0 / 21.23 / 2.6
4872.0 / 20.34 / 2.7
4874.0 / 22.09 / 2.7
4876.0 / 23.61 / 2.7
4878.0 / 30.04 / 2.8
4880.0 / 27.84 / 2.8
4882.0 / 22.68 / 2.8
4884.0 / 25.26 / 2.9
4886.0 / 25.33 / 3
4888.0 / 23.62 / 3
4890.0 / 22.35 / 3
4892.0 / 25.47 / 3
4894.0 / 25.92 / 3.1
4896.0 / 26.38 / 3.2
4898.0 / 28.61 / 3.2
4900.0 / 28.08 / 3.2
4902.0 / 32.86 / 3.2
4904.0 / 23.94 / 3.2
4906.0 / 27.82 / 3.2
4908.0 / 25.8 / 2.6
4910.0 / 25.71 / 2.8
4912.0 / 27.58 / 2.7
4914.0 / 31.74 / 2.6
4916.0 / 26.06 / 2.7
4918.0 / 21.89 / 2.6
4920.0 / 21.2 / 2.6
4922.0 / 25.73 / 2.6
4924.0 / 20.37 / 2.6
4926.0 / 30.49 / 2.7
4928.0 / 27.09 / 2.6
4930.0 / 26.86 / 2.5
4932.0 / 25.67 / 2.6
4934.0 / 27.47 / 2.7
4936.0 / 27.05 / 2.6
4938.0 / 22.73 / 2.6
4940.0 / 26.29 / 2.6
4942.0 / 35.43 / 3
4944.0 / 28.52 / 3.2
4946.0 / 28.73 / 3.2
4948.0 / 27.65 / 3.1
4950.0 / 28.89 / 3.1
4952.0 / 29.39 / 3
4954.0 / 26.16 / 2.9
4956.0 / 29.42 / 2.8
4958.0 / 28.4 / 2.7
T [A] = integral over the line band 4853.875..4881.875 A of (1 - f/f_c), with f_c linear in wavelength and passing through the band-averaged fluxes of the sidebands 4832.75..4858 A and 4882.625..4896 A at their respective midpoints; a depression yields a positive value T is 2.2 A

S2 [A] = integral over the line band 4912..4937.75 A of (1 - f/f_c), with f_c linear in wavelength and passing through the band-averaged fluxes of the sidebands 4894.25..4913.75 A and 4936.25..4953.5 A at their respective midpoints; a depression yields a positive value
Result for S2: 1.8 A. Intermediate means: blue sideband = 27.5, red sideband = 28.3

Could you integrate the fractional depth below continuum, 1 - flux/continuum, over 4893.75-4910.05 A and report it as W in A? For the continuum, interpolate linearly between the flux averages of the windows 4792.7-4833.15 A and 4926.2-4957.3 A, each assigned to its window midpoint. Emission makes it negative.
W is 0.3 A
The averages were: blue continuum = 28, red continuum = 27.9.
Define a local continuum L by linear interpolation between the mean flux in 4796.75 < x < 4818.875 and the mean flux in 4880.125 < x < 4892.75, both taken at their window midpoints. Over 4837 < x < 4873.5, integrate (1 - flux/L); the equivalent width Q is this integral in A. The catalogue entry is 2.4 A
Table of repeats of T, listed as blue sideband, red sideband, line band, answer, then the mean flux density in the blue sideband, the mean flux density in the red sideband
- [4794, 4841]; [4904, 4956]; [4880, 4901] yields 1.31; 27.8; 26.9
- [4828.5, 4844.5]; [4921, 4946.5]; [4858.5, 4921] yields 4.97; 27.4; 27.1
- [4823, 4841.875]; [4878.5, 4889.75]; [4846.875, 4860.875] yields 1.52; 26.9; 25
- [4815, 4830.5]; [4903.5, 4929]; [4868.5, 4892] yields 2.03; 27.4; 25.8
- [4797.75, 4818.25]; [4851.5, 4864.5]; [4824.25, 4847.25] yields -2.19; 28.8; 22.7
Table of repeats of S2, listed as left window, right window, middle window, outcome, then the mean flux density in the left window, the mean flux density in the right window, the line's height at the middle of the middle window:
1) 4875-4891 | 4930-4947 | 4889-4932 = 0.1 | 25.1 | 27.7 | 26.4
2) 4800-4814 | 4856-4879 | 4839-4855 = -1.4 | 28.1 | 22.9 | 24.7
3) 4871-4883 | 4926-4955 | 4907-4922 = 0.4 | 24.4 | 27.8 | 26.4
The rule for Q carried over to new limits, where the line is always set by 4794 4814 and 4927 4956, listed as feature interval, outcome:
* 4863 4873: 2.0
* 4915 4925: 1.7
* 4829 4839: 0.5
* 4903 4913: 0.6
